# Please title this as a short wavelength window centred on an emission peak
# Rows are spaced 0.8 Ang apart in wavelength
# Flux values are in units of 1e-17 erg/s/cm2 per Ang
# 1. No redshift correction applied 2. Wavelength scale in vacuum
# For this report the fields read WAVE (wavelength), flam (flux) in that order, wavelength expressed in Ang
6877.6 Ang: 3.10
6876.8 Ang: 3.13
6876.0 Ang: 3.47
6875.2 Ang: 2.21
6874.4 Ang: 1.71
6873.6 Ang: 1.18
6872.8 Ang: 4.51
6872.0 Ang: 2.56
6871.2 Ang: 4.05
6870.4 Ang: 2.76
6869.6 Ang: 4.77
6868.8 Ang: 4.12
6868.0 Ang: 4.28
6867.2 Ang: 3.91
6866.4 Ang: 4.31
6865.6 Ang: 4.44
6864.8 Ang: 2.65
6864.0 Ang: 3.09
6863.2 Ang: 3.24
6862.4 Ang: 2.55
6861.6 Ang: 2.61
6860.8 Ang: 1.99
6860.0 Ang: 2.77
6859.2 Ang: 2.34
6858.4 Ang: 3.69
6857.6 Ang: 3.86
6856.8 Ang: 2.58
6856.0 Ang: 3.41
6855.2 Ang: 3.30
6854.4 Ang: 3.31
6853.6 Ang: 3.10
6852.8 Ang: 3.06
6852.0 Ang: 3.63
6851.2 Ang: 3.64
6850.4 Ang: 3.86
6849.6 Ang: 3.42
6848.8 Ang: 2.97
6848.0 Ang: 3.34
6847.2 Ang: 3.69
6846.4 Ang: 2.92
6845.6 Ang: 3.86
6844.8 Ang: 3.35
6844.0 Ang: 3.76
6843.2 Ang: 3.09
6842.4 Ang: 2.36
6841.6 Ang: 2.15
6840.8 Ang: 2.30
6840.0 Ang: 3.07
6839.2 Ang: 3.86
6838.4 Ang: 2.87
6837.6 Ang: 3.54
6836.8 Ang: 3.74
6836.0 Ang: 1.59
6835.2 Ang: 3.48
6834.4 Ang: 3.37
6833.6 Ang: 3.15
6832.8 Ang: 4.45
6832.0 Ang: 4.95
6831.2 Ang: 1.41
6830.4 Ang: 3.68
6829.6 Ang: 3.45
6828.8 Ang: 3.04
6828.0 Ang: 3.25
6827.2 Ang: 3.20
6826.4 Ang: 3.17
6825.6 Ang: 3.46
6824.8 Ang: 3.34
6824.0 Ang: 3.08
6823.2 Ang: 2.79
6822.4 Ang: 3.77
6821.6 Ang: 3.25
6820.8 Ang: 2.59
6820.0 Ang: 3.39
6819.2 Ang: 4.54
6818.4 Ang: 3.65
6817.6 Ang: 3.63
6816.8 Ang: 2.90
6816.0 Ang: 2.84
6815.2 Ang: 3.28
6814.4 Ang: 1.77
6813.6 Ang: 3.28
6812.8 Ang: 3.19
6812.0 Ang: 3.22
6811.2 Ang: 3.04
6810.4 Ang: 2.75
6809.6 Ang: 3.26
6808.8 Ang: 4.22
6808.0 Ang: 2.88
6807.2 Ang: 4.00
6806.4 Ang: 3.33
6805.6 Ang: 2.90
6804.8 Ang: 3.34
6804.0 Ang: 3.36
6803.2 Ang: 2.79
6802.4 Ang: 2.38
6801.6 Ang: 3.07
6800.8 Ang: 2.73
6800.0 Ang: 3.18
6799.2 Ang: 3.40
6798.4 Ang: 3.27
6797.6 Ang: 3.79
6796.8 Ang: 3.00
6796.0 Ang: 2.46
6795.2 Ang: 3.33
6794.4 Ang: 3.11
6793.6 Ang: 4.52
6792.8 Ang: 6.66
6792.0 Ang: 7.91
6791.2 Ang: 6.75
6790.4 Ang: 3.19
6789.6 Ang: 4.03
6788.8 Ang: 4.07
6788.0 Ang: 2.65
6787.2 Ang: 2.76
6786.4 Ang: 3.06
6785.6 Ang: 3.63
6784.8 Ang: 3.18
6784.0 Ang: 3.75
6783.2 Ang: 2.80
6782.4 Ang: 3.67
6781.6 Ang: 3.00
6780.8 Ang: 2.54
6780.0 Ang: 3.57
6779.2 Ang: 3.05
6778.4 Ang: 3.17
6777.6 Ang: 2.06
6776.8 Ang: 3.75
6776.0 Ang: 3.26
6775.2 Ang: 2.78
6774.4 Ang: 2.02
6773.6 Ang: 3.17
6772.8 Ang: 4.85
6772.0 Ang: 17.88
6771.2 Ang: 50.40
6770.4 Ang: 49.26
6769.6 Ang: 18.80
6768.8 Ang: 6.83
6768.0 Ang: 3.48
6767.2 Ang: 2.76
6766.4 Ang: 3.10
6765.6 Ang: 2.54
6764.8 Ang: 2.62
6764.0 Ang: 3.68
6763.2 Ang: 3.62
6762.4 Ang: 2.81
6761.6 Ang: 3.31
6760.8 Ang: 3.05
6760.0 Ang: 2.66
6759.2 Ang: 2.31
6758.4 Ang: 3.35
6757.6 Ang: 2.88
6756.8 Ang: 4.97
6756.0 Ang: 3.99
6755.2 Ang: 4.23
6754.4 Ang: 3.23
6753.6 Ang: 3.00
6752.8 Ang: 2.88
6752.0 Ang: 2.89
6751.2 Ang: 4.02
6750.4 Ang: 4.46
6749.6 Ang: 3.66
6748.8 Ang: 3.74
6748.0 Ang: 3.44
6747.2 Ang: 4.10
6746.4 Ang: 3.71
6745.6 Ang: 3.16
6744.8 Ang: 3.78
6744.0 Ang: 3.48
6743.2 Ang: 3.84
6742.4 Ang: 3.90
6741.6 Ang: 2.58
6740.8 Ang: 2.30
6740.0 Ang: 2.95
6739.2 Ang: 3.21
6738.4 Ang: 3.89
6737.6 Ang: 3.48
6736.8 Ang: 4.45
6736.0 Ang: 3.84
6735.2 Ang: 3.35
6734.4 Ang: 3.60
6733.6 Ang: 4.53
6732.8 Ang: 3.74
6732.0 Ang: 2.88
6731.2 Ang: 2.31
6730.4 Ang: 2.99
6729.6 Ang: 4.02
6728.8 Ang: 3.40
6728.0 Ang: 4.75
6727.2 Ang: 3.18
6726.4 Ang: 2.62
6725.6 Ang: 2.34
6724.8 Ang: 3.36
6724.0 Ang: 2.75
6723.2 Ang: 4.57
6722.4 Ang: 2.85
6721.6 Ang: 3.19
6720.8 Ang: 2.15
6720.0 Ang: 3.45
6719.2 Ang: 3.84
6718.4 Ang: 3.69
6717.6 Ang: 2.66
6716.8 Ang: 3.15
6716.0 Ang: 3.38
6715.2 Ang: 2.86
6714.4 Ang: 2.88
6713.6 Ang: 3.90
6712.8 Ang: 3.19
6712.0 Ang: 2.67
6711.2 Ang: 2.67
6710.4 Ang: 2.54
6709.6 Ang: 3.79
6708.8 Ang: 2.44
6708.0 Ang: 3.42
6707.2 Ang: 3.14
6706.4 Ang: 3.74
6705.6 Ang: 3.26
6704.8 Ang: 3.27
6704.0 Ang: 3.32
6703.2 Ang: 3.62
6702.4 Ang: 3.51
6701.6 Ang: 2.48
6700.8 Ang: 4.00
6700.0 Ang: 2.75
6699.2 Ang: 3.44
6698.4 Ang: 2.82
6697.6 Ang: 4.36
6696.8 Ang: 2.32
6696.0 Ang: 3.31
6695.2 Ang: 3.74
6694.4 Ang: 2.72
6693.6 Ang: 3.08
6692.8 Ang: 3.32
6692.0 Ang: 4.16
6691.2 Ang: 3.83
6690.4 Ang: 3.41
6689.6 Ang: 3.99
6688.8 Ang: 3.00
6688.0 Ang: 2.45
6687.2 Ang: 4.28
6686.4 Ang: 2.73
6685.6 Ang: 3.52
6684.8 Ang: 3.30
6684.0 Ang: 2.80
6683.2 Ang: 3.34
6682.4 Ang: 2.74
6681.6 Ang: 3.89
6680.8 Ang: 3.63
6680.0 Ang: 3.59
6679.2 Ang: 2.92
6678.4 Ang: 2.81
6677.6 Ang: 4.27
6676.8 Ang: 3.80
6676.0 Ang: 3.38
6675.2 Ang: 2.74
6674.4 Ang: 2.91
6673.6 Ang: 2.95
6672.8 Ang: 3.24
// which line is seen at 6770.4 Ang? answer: H-alpha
